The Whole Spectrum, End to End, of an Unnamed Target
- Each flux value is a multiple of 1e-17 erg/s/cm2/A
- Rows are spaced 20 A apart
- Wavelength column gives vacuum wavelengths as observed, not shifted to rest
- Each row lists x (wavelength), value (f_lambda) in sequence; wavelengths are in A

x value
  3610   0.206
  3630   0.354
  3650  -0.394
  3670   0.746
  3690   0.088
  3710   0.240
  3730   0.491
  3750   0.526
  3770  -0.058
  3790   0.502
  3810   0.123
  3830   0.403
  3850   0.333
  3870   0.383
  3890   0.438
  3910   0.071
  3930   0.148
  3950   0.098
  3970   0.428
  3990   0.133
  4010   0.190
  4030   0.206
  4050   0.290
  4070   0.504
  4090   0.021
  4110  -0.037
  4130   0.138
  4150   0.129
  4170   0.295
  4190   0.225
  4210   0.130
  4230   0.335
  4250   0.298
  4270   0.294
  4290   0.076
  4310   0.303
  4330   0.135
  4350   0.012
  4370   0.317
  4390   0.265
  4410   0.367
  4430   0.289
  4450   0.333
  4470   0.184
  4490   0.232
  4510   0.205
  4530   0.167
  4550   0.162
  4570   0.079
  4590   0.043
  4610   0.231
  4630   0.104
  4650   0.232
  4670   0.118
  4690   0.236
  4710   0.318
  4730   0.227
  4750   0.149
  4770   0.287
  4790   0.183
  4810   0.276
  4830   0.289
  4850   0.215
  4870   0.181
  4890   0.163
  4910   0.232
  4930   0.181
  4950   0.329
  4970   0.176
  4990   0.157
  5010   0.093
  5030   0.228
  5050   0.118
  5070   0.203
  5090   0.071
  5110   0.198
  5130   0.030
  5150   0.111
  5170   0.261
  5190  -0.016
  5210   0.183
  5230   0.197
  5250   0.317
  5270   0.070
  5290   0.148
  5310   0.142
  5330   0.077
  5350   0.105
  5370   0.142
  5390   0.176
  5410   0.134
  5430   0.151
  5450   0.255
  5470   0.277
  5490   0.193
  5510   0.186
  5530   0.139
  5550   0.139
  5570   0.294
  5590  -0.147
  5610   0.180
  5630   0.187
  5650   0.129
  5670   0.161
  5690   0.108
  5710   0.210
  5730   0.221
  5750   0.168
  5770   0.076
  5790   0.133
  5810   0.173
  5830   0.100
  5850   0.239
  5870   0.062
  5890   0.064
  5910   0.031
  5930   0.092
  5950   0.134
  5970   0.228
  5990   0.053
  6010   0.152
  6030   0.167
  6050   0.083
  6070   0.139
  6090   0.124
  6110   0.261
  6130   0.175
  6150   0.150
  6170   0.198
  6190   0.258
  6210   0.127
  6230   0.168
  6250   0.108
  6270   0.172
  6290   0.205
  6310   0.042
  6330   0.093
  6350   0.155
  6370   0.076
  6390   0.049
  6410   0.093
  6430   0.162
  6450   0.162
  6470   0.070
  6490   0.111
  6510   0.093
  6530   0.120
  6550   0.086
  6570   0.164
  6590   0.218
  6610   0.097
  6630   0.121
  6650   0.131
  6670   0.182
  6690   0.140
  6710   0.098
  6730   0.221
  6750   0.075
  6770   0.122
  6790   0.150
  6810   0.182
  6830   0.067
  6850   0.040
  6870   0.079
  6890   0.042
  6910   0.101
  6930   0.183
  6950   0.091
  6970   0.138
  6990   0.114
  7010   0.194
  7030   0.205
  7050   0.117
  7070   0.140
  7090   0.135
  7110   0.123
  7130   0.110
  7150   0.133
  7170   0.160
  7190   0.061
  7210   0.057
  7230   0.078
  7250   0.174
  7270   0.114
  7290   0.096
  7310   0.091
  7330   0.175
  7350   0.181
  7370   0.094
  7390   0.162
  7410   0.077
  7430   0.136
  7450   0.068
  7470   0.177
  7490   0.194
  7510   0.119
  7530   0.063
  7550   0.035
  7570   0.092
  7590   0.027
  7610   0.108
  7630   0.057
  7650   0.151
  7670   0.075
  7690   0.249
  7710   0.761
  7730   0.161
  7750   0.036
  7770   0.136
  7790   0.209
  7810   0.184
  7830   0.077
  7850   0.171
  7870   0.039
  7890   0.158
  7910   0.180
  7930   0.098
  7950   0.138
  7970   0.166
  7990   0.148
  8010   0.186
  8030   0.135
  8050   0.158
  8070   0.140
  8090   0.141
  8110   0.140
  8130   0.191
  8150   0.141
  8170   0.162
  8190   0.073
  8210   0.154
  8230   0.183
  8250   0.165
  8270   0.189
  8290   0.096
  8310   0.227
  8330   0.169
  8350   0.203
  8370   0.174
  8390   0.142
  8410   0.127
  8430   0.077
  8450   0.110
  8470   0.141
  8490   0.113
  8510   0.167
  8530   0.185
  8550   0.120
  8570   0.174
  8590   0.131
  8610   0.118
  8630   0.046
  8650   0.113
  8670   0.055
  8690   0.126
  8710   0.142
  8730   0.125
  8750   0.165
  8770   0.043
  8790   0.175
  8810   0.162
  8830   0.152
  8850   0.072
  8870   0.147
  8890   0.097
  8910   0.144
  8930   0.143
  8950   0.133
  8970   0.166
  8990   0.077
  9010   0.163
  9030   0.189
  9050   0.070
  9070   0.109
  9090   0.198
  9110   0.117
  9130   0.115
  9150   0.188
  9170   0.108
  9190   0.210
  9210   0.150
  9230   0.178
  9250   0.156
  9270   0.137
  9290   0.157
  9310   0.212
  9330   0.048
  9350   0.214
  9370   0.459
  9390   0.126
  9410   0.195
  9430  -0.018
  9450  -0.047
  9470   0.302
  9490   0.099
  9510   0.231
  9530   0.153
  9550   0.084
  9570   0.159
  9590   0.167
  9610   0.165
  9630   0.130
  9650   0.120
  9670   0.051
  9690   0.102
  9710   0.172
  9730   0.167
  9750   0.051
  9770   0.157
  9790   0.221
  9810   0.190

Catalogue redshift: 1.07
